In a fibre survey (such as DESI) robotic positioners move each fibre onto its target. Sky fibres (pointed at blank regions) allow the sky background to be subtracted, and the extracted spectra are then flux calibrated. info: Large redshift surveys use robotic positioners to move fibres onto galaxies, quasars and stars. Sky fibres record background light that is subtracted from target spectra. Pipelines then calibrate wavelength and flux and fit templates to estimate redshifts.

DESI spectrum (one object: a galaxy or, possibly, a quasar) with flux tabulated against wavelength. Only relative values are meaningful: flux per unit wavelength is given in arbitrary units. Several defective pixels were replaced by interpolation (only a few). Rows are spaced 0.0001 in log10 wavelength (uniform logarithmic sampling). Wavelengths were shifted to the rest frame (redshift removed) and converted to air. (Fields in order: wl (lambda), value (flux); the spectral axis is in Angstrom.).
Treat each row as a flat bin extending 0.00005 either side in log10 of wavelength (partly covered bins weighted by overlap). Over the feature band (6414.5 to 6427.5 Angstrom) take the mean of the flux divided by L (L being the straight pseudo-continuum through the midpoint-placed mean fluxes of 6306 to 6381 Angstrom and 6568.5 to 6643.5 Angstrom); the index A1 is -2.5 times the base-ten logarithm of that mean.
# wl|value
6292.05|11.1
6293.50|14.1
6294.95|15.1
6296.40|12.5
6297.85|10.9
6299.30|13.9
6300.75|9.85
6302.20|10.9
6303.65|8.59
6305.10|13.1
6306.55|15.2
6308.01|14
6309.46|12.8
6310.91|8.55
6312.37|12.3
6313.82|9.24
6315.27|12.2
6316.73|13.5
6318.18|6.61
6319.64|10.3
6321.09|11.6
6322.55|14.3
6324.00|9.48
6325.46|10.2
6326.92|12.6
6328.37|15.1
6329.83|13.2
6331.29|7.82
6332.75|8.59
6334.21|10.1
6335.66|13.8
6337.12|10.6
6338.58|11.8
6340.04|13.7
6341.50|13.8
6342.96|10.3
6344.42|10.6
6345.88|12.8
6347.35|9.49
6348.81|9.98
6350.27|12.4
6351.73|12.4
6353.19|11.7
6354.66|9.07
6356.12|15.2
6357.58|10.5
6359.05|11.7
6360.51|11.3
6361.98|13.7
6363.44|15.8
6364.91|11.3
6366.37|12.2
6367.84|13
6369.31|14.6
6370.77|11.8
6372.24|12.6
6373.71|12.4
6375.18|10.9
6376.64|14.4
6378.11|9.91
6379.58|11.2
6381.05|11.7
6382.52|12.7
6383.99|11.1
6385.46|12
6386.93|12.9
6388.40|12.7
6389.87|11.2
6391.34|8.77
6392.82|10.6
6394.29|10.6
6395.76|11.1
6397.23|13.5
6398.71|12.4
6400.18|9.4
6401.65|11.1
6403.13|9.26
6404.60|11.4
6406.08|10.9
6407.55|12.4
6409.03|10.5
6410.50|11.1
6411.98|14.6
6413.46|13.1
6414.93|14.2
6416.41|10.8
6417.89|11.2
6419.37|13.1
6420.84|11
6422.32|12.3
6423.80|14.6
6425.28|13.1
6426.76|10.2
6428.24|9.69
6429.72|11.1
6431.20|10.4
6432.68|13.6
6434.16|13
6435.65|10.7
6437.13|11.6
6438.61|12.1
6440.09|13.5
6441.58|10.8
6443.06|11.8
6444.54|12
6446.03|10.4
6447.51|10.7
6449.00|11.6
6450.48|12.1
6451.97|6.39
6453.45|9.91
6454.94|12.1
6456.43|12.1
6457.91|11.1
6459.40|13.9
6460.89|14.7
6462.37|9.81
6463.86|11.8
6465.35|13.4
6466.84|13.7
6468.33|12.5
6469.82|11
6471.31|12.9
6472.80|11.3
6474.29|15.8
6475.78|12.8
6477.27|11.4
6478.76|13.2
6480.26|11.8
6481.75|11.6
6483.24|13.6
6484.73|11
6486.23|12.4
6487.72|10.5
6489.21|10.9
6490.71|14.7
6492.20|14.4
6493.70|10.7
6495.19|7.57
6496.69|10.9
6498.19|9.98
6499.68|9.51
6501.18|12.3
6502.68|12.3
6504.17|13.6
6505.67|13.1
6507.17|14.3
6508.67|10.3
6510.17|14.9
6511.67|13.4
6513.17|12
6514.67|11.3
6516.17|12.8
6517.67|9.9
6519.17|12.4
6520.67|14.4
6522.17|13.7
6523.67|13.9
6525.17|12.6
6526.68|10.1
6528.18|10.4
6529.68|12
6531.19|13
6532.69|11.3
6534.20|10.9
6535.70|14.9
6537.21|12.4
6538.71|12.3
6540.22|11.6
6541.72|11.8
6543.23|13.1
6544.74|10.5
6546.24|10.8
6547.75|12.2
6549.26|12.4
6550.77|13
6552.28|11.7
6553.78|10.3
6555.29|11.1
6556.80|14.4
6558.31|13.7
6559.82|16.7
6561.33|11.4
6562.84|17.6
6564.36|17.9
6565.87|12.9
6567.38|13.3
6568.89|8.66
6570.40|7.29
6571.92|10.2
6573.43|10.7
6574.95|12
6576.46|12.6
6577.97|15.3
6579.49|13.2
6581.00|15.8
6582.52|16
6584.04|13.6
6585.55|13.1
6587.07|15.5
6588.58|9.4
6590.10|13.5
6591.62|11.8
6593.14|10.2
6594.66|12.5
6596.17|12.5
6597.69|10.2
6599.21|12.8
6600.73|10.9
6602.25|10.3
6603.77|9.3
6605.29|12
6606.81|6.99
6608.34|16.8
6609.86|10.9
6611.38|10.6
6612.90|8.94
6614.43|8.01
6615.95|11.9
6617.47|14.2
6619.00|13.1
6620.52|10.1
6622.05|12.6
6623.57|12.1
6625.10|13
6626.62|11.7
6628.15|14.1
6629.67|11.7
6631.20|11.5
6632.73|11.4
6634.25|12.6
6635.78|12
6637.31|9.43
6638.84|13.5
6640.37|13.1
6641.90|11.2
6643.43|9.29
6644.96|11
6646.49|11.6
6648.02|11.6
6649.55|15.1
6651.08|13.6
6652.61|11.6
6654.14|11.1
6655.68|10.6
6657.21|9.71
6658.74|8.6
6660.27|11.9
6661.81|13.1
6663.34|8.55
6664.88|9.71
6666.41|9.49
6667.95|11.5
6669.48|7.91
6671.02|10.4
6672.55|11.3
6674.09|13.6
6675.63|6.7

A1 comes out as -0.037 mag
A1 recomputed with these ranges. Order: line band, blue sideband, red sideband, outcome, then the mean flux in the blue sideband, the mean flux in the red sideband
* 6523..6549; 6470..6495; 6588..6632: 0.00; 12.3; 11.5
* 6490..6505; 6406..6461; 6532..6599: 0.05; 11.8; 12.6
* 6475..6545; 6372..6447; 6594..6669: -0.05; 11.7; 11.4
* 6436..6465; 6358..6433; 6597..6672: 0.02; 11.9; 11.3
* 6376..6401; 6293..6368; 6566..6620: 0.03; 11.8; 11.8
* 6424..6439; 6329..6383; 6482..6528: 0.03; 11.9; 12.1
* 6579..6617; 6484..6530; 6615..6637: 0.02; 12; 12.2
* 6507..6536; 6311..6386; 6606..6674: -0.08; 11.7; 11.4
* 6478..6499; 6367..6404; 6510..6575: 0.04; 11.7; 12.3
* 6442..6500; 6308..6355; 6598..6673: -0.04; 11.3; 11.3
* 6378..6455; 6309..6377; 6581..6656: 0.02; 11.7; 11.9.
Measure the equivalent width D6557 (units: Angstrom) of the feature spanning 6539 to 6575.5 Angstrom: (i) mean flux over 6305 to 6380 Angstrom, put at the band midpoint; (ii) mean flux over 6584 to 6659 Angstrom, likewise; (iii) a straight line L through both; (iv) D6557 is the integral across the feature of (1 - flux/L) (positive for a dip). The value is -1.9 Angstrom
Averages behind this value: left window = 11.8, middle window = 12.3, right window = 11.7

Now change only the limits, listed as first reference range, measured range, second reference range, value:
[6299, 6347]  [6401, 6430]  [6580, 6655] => -0.3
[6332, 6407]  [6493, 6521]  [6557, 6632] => 0.5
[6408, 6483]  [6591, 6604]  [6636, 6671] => 0.1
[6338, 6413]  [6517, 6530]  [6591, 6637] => -0.6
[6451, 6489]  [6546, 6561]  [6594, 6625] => -1.3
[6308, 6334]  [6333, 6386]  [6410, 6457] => -3.0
